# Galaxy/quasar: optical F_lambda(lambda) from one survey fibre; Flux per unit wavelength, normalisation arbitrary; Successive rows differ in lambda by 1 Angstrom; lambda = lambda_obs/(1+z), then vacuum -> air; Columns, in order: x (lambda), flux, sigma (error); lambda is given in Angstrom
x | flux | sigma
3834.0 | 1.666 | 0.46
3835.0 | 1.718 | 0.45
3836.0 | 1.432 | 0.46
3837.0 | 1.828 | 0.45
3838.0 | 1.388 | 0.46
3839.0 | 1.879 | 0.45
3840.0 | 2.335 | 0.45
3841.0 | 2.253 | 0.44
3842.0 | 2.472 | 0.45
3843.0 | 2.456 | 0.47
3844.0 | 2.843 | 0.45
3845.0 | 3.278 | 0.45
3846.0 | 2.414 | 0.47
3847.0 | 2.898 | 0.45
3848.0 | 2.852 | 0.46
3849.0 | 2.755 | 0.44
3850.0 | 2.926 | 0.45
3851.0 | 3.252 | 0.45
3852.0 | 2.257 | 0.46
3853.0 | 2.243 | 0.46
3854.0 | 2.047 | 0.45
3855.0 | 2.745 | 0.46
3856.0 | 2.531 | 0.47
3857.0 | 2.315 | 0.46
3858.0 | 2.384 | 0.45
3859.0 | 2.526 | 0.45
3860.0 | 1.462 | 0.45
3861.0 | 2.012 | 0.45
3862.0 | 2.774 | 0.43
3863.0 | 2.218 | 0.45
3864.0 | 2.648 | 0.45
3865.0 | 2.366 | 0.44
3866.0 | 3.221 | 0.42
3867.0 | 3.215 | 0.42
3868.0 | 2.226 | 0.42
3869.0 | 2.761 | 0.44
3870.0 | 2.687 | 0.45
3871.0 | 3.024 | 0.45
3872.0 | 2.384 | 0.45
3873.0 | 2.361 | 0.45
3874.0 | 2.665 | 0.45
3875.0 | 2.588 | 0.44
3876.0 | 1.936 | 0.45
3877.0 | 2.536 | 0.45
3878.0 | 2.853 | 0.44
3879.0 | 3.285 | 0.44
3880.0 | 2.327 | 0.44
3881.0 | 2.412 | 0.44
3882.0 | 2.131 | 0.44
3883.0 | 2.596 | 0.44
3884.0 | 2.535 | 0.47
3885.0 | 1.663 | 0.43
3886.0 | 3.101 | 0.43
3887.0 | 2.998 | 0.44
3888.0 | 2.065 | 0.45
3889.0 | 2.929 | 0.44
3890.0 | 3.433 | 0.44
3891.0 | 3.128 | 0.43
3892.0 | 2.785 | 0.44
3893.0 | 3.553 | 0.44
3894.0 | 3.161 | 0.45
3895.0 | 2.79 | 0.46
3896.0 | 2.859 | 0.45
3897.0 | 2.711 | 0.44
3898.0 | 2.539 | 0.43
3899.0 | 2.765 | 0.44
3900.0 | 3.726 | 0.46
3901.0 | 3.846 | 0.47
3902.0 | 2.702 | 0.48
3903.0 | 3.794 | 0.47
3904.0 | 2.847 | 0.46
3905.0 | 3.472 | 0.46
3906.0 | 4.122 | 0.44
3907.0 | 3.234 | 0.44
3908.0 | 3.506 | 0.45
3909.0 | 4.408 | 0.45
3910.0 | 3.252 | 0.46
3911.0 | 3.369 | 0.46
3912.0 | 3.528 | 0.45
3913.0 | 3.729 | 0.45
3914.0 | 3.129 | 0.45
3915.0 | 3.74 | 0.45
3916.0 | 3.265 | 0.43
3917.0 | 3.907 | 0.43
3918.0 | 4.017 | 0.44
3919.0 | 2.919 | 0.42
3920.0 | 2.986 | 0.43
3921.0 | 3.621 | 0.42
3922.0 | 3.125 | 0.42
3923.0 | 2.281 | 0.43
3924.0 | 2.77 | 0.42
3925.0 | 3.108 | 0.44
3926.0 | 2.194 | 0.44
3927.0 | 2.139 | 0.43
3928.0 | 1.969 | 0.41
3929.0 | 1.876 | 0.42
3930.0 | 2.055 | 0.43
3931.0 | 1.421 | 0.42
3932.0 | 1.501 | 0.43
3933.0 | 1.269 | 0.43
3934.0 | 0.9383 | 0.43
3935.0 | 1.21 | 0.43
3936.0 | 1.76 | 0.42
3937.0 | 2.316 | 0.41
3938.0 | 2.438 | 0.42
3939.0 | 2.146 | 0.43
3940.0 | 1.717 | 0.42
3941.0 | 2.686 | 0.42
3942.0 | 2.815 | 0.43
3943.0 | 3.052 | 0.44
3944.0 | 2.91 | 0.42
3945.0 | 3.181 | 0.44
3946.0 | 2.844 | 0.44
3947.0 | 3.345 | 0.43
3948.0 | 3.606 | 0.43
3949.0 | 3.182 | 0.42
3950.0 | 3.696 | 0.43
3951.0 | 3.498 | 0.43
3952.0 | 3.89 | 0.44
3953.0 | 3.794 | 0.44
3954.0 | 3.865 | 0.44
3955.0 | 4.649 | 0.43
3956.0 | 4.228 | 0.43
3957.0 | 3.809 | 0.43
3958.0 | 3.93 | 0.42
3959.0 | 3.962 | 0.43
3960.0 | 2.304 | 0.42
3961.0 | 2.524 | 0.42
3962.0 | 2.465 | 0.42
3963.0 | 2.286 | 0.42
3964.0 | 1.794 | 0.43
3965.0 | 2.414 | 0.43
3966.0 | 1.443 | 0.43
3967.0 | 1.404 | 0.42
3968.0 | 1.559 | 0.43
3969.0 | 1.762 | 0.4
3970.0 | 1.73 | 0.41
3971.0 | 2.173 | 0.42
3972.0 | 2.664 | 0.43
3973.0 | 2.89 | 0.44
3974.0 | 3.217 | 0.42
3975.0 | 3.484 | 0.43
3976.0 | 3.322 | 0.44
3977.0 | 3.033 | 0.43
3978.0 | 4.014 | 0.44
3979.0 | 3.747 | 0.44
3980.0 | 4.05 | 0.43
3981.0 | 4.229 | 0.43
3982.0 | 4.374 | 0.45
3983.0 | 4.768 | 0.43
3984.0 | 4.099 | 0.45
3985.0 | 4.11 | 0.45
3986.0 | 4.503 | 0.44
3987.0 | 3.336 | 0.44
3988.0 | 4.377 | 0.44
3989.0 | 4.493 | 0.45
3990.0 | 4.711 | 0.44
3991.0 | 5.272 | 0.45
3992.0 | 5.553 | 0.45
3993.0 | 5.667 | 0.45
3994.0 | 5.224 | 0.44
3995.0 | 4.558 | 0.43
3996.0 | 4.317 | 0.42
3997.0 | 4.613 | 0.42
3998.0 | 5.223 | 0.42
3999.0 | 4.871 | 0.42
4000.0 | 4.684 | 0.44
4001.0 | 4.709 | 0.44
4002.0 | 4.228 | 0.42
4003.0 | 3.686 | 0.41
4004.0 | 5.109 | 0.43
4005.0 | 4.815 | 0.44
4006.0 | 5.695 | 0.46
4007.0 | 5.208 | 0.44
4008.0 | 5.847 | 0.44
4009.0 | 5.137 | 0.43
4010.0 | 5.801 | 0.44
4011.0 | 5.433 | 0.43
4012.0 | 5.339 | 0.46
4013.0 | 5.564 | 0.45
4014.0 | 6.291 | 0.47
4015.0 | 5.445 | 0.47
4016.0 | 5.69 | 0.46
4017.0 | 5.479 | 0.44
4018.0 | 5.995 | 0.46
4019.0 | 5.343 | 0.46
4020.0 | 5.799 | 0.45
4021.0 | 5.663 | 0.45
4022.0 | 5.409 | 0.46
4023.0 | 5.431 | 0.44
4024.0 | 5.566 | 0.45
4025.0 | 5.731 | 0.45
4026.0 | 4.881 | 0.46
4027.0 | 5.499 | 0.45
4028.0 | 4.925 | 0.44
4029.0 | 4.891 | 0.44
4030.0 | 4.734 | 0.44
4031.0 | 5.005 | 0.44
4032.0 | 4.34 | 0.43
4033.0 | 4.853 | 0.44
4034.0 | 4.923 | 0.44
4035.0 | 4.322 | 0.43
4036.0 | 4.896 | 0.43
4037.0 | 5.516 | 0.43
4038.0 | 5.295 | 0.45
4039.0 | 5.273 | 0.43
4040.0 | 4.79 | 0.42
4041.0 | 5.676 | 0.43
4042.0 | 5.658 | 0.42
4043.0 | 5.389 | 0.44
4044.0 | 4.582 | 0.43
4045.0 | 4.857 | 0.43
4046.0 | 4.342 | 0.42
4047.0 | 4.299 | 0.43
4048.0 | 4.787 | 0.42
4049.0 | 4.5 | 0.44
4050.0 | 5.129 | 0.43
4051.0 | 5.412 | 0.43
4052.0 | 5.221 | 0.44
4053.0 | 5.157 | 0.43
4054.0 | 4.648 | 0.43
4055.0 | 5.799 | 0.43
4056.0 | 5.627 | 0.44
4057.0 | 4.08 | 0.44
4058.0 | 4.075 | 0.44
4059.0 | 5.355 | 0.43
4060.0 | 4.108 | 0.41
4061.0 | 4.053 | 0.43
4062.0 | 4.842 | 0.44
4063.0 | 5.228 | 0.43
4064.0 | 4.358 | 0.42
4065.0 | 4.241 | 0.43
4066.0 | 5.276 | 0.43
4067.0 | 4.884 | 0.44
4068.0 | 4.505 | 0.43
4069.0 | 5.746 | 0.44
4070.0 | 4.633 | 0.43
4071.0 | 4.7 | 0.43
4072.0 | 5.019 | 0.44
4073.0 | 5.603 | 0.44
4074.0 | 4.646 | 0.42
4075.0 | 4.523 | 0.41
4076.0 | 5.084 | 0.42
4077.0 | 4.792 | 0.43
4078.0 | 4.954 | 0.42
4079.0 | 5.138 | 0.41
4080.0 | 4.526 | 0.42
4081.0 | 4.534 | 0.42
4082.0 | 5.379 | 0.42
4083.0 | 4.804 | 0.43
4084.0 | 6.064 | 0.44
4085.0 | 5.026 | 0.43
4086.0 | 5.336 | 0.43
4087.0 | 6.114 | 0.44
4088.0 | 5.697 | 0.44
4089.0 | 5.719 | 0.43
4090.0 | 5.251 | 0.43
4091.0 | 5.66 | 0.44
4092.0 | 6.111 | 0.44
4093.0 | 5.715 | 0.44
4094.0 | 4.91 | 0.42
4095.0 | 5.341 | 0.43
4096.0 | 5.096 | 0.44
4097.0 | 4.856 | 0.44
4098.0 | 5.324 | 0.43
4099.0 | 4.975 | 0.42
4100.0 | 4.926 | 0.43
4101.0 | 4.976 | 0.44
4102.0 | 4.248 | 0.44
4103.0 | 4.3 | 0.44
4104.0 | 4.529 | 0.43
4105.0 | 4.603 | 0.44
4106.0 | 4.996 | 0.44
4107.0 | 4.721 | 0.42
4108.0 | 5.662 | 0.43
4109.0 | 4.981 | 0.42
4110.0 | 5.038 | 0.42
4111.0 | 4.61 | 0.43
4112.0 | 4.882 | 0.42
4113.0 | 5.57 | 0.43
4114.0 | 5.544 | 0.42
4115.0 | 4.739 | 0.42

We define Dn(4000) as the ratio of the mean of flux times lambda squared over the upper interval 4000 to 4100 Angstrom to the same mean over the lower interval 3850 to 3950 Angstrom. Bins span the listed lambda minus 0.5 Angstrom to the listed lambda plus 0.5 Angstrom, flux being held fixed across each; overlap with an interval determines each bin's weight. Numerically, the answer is 2.01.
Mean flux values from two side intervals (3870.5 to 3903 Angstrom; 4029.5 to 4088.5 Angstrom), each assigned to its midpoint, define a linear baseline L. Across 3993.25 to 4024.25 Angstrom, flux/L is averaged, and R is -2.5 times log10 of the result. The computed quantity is -0.21 mag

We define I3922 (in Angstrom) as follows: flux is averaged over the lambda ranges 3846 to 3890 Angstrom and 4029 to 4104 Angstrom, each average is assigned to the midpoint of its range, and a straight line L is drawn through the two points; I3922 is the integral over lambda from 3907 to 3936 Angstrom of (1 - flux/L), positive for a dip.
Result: 3.9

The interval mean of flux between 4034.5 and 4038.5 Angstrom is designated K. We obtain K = 5.01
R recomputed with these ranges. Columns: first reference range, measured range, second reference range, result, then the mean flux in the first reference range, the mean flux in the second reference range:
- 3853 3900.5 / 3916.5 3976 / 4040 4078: 0.28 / 2.63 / 4.89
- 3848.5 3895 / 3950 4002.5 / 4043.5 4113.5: 0.04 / 2.61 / 4.98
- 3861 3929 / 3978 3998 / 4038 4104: -0.13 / 2.92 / 5.01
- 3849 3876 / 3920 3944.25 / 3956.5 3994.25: 0.35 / 2.53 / 3.43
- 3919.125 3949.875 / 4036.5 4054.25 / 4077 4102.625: -0.14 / 2.44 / 5.21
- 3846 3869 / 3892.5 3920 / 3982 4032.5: 0.00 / 2.54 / 5.05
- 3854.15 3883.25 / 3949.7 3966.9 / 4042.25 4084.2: 0.14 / 2.52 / 4.87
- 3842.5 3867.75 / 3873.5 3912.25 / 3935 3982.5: -0.09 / 2.58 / 2.96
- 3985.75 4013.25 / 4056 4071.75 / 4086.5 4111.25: 0.08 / 4.93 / 5.14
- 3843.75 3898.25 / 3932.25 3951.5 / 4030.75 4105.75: 0.35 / 2.64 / 4.99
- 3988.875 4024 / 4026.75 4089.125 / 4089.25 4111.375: 0.03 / 5.22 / 5.05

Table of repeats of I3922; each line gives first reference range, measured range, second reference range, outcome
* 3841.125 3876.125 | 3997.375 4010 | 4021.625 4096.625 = -1.7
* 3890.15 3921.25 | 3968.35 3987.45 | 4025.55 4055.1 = 3.6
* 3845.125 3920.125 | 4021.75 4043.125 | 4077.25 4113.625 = -3.2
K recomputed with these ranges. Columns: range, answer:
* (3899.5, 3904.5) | 3.38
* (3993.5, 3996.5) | 4.7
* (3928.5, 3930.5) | 1.97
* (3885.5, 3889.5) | 2.77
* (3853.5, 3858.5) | 2.4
